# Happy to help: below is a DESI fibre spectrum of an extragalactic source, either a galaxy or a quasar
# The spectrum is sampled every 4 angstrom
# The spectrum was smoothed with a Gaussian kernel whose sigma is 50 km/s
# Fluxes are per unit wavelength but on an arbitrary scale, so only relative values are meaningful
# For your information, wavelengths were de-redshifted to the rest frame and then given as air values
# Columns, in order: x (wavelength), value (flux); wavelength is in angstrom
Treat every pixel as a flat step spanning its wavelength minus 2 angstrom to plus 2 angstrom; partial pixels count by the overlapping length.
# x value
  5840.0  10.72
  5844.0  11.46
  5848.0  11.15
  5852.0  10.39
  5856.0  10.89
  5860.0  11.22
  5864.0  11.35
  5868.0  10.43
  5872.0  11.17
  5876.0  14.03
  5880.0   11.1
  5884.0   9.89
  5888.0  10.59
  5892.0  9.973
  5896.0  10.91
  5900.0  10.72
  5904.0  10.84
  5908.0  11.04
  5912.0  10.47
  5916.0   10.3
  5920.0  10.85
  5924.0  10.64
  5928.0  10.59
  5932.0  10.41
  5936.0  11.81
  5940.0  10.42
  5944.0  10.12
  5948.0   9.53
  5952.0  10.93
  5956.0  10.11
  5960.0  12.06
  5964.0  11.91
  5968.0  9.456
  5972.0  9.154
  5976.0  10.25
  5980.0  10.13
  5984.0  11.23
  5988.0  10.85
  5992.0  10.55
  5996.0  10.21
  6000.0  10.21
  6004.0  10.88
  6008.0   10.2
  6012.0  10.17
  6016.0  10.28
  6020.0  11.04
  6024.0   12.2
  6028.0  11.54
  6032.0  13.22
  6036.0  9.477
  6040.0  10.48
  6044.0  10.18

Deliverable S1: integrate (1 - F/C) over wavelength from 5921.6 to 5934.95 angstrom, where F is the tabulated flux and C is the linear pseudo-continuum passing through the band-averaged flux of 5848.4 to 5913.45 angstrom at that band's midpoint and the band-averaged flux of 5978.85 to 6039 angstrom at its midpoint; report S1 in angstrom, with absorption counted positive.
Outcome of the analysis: 0.3 angstrom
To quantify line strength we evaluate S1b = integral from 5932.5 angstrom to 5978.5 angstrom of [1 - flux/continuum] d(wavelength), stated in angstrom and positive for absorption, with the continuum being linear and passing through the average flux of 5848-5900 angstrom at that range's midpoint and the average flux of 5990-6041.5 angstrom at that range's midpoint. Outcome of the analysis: 1.6 angstrom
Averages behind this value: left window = 11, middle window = 10.5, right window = 10.8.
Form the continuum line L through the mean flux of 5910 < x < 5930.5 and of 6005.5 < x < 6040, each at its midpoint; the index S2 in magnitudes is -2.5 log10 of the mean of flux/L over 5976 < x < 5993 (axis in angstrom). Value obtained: 0.018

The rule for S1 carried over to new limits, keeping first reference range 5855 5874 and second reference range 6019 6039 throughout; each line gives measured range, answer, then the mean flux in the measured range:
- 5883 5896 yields 0.9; 10.3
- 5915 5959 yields 2.6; 10.6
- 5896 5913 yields 0.5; 10.8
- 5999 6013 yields 1.2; 10.4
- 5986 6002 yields 1.3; 10.5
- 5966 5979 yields 1.9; 9.66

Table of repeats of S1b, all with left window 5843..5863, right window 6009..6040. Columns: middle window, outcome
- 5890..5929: 1.4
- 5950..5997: 2.0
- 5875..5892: -0.1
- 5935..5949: 0.8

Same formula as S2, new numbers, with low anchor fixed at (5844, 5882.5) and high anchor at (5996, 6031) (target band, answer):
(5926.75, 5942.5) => 0.03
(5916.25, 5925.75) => 0.05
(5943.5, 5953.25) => 0.09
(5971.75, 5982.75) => 0.09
